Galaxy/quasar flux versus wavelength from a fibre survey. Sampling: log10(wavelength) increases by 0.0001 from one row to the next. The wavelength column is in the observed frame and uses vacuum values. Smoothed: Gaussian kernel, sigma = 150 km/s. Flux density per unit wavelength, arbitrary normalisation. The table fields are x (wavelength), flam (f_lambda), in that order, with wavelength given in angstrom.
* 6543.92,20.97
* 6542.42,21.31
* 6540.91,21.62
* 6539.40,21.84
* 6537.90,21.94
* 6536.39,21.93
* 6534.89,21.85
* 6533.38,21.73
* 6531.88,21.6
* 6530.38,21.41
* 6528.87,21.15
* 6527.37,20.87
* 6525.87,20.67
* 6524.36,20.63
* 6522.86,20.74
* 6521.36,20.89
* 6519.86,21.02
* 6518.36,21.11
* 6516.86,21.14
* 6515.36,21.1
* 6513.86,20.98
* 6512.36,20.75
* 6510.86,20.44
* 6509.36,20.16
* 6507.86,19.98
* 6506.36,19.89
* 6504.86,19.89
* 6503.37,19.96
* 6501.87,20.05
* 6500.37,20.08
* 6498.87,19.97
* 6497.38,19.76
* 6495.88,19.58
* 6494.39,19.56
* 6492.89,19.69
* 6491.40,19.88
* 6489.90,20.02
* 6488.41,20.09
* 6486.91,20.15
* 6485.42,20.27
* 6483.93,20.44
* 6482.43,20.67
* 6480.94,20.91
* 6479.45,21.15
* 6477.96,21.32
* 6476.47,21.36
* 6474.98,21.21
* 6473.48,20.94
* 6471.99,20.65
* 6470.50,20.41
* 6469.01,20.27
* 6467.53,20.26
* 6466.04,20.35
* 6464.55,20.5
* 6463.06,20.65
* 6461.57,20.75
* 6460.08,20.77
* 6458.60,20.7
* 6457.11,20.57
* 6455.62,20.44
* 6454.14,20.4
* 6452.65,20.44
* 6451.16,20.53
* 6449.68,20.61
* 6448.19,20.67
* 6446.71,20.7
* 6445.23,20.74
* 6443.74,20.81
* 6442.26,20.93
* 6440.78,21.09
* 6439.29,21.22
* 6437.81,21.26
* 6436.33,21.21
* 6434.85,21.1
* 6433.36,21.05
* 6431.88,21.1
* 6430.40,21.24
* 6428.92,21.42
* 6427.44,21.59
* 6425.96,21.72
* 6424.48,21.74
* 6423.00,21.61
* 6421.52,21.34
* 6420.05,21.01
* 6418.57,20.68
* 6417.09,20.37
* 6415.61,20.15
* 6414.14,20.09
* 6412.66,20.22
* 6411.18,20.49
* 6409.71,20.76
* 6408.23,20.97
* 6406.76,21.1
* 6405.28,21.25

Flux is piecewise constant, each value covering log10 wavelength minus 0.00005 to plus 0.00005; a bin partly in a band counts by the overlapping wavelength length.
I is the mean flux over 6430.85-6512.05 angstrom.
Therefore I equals 20.5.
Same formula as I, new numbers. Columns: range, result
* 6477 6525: 20.4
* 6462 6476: 20.6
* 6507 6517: 20.6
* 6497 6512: 20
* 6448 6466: 20.6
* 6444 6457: 20.6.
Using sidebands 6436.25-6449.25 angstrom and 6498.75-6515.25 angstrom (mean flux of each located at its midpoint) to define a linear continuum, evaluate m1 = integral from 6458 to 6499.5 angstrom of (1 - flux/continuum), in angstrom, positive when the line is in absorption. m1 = 0.2 angstrom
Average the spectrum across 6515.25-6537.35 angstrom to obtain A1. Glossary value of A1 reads 21.2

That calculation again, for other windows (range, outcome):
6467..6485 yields 20.8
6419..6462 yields 21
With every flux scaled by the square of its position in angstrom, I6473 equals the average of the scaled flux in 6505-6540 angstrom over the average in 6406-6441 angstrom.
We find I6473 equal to 1.03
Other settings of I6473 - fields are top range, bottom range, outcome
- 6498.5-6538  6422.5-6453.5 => 1.01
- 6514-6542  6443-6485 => 1.05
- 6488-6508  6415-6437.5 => 0.96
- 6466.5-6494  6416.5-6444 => 0.98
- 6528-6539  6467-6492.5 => 1.07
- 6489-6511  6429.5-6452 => 0.97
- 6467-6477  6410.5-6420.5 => 1.03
